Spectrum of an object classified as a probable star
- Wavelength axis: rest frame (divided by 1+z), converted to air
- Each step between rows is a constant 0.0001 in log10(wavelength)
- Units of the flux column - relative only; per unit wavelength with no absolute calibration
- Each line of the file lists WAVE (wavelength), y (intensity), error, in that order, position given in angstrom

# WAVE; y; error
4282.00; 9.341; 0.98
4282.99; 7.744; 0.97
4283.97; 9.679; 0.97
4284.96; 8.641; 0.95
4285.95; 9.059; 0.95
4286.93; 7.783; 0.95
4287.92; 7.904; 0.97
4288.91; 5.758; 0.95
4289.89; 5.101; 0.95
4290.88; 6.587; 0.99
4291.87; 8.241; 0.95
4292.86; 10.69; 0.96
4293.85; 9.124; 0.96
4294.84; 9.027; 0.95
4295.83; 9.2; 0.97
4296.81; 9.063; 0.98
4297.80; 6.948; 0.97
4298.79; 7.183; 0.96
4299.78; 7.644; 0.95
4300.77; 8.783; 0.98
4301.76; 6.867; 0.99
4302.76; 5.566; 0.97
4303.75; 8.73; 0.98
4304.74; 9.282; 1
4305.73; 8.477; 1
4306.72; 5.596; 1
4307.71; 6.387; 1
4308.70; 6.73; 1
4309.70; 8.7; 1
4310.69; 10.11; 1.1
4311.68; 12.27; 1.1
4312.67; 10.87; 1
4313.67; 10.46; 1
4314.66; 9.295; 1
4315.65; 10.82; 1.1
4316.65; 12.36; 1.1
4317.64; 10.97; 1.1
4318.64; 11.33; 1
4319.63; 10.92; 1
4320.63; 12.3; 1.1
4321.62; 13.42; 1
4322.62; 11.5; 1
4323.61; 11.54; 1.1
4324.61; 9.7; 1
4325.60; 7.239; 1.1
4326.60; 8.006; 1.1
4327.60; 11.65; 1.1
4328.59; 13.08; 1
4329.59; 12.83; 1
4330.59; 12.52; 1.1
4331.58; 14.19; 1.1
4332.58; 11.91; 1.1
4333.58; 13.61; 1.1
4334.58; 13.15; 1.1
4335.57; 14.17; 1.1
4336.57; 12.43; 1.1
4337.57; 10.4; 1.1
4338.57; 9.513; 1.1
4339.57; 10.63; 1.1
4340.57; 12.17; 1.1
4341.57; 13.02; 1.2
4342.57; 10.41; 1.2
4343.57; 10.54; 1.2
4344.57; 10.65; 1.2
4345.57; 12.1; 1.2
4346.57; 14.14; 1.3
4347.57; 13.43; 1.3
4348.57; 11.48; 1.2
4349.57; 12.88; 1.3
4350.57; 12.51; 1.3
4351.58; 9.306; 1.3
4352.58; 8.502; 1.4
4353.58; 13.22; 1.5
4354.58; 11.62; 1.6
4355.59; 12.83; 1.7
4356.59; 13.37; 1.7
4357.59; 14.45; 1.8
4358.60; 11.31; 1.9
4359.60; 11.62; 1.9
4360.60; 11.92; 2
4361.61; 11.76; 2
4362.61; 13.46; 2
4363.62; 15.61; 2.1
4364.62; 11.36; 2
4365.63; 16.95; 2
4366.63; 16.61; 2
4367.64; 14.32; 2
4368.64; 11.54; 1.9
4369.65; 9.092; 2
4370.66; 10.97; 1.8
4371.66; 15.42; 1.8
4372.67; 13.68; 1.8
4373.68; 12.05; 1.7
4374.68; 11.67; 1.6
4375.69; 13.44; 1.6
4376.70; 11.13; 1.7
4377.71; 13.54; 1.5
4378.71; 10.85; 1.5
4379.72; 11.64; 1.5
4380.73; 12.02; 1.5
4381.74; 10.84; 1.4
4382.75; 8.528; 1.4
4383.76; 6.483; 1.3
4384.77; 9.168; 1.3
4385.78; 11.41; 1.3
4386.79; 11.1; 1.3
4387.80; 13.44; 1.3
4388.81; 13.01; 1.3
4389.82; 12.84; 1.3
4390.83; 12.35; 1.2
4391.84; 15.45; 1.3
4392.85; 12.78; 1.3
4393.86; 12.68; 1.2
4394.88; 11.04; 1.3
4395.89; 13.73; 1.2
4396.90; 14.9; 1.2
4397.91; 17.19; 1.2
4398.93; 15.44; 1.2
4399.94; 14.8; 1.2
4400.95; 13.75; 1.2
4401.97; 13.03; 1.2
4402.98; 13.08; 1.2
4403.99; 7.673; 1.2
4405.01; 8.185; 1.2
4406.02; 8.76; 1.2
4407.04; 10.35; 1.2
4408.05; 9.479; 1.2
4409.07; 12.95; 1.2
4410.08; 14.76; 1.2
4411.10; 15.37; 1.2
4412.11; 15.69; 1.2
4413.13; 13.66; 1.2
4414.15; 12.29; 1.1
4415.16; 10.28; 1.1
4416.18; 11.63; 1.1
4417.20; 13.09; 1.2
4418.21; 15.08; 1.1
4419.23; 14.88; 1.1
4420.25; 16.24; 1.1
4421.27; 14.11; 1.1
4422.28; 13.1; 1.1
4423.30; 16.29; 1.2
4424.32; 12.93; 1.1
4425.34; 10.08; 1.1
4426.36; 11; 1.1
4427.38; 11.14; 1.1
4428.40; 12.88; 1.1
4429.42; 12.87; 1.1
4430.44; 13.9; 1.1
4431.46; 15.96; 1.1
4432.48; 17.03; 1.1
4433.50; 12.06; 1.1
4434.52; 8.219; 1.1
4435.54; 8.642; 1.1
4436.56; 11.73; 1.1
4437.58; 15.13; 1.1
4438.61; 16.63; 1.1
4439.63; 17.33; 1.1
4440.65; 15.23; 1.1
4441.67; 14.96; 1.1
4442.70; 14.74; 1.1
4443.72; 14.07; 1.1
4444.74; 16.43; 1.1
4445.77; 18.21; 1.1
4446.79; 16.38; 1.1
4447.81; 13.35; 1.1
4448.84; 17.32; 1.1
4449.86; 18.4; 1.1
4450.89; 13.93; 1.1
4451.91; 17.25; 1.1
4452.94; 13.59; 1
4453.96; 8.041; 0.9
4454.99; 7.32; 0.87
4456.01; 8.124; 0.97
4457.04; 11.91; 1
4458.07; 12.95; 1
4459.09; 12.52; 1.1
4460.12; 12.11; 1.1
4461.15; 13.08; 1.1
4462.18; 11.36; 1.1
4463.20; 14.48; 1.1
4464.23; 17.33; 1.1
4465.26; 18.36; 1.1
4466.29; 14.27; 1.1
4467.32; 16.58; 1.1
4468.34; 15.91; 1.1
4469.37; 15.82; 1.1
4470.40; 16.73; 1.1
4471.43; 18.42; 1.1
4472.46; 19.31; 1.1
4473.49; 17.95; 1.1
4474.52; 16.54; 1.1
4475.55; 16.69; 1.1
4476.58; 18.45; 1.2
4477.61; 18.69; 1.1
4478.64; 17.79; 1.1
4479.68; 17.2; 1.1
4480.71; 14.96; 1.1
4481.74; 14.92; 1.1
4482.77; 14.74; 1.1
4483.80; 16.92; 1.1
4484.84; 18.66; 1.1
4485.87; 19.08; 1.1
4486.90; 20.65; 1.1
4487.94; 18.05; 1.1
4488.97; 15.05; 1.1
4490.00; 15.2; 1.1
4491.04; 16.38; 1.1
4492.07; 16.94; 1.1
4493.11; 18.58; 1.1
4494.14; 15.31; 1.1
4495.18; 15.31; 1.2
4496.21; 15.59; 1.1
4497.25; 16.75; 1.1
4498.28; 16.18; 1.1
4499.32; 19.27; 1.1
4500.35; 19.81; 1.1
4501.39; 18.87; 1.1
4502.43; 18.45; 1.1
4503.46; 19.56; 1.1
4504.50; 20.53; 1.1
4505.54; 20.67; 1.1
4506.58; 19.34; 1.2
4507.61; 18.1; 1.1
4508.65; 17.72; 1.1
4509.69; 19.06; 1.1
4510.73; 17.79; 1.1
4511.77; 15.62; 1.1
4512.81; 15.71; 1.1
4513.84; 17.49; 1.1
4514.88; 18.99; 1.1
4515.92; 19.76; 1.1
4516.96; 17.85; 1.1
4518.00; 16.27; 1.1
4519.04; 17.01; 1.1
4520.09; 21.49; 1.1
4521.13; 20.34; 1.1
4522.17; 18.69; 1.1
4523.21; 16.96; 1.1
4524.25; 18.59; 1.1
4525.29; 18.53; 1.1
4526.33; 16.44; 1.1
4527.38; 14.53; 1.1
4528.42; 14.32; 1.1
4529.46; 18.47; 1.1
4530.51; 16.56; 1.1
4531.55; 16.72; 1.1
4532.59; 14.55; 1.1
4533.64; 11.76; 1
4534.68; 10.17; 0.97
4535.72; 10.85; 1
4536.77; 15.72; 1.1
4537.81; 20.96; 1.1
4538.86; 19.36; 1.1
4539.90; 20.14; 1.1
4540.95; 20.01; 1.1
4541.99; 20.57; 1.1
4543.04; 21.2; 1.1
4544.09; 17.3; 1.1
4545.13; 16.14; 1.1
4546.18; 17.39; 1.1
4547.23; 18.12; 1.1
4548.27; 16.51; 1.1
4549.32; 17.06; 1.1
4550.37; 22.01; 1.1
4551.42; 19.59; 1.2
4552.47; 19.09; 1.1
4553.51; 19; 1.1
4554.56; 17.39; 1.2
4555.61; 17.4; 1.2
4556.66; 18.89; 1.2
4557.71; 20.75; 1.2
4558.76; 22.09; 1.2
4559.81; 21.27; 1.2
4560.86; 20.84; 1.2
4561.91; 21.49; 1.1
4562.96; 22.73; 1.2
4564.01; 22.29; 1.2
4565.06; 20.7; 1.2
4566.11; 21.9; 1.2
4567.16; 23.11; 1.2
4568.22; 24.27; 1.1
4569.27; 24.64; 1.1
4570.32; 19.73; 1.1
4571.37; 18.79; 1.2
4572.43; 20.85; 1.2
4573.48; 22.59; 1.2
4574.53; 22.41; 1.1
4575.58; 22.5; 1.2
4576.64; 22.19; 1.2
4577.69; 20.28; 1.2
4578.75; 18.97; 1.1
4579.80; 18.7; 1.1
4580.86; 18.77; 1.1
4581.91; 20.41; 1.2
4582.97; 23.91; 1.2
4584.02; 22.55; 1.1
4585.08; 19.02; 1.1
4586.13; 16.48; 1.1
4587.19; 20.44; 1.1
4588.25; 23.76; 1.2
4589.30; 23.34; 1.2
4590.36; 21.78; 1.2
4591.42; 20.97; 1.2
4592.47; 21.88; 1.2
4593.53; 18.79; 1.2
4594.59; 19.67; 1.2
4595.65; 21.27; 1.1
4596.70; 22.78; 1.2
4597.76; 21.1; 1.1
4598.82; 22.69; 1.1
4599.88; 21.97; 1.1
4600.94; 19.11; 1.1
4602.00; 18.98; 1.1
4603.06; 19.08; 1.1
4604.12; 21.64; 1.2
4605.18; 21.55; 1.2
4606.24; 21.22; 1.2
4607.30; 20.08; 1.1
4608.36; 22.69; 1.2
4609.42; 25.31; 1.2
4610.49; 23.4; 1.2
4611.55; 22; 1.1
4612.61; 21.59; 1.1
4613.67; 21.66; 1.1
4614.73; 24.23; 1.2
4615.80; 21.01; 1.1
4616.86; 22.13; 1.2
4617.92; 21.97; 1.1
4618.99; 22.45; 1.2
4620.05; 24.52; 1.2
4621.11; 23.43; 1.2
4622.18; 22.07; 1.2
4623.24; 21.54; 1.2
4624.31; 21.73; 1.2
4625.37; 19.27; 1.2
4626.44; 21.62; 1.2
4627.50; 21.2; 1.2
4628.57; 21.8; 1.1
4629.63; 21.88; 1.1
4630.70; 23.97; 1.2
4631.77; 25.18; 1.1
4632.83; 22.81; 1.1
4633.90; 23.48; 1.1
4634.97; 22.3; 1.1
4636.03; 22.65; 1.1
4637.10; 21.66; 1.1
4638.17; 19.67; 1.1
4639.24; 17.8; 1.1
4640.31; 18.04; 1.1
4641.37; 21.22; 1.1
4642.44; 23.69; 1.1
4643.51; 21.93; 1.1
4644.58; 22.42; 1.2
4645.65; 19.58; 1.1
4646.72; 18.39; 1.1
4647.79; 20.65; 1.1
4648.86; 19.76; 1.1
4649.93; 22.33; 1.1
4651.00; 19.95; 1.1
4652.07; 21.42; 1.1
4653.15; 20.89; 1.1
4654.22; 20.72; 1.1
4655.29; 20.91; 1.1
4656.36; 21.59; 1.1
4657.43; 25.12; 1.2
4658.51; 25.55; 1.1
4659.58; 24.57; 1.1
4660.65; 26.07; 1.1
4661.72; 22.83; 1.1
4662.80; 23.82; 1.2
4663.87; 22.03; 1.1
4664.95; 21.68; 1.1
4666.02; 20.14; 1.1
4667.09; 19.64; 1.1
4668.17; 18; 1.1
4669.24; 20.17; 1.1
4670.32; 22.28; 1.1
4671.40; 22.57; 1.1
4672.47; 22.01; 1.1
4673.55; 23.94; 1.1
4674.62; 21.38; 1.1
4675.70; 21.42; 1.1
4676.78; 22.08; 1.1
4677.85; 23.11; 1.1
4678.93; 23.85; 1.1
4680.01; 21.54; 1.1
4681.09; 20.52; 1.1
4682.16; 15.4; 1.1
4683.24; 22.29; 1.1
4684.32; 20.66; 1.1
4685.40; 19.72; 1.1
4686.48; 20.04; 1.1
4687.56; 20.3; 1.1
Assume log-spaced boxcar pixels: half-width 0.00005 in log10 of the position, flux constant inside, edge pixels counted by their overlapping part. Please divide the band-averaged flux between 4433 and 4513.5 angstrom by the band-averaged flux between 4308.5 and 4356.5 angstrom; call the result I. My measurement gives 1.39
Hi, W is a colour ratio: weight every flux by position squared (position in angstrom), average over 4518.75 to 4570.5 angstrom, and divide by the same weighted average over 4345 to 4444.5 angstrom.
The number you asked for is 1.57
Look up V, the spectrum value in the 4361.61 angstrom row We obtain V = 11.76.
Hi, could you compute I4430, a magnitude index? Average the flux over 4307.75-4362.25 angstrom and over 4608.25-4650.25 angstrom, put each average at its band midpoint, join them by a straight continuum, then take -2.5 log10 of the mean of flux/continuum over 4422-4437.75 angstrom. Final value 0.17 mag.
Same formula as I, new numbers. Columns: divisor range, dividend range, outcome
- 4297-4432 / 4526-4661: 1.75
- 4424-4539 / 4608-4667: 1.38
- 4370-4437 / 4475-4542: 1.39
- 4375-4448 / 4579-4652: 1.65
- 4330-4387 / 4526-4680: 1.72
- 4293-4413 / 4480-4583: 1.61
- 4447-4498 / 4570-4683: 1.38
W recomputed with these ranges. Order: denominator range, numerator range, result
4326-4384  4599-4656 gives 2.01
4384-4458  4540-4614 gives 1.68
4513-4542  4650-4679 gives 1.37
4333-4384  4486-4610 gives 1.72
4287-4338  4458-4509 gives 1.86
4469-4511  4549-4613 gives 1.24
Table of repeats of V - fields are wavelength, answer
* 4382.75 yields 8.528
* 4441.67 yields 14.96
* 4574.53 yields 22.41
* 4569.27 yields 24.64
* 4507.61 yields 18.1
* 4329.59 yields 12.83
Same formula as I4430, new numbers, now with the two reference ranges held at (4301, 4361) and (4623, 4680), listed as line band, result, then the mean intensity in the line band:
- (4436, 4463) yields 0.08 mag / 13.9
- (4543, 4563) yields -0.04 mag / 19.2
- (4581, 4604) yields -0.06 mag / 20.9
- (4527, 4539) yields 0.17 mag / 15.2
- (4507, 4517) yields -0.05 mag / 17.8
